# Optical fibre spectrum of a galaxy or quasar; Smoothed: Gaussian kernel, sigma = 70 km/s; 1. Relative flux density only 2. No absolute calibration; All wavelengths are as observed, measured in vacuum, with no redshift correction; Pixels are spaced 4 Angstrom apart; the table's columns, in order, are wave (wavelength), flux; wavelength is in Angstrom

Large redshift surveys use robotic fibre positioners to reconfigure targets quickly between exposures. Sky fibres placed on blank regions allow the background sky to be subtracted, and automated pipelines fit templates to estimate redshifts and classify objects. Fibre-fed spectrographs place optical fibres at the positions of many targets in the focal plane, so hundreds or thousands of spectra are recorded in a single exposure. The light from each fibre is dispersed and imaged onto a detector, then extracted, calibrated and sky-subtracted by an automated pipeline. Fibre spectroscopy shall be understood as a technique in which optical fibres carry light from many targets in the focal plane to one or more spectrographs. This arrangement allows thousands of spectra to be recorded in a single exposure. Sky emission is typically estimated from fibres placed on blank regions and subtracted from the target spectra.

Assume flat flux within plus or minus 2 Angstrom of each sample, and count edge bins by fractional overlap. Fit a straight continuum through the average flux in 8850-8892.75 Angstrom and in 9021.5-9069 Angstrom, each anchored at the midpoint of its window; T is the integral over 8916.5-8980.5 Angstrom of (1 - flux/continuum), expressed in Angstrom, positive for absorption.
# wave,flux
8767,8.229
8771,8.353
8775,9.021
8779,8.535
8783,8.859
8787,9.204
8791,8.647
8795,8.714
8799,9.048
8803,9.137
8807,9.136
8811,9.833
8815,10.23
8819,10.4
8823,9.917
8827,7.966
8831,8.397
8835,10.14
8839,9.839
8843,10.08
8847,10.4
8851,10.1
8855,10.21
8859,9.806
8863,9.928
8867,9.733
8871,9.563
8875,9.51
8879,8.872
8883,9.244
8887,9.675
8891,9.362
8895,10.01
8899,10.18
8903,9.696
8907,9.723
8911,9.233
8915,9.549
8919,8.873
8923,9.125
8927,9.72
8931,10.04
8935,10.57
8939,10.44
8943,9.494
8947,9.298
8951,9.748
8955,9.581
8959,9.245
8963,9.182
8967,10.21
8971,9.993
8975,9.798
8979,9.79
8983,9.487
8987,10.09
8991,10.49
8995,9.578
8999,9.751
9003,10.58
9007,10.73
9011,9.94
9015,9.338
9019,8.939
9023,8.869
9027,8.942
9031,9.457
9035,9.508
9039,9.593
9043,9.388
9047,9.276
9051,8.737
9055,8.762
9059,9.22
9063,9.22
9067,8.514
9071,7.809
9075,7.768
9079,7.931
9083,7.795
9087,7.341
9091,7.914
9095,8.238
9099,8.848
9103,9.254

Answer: -2.0 Angstrom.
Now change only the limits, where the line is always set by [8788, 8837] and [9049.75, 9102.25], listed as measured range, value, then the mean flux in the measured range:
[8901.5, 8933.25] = -2.1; 9.5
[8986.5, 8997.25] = -1.7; 10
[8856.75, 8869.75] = -1.0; 9.81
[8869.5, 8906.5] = -2.3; 9.57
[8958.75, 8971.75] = -1.4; 9.68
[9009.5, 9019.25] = -1.0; 9.46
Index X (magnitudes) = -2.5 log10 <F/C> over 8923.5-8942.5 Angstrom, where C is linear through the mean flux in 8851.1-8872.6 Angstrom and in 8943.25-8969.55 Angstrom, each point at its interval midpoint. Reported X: -0.05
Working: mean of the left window 9.88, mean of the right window 9.55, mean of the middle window 10.1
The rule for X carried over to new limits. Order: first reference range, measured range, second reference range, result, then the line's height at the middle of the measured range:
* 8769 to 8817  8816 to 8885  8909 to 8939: -0.040 mag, 9.32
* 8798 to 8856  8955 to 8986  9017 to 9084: -0.065 mag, 9.12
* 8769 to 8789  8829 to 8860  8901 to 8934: -0.084 mag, 9.14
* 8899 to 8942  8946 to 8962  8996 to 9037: 0.024 mag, 9.68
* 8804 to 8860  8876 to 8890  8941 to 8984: 0.046 mag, 9.69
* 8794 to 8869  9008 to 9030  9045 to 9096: -0.080 mag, 8.63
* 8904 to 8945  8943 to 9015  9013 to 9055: -0.045 mag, 9.43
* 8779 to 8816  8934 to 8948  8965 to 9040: -0.044 mag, 9.56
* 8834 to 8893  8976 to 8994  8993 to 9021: -0.012 mag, 9.82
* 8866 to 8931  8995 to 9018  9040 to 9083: -0.119 mag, 8.94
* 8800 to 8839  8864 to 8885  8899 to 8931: 0.009 mag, 9.49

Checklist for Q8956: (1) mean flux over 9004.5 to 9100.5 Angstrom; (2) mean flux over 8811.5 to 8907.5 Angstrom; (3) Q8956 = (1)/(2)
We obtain 0.9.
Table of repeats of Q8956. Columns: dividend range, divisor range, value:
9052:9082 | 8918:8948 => 0.87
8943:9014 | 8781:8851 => 1.04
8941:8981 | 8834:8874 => 0.97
